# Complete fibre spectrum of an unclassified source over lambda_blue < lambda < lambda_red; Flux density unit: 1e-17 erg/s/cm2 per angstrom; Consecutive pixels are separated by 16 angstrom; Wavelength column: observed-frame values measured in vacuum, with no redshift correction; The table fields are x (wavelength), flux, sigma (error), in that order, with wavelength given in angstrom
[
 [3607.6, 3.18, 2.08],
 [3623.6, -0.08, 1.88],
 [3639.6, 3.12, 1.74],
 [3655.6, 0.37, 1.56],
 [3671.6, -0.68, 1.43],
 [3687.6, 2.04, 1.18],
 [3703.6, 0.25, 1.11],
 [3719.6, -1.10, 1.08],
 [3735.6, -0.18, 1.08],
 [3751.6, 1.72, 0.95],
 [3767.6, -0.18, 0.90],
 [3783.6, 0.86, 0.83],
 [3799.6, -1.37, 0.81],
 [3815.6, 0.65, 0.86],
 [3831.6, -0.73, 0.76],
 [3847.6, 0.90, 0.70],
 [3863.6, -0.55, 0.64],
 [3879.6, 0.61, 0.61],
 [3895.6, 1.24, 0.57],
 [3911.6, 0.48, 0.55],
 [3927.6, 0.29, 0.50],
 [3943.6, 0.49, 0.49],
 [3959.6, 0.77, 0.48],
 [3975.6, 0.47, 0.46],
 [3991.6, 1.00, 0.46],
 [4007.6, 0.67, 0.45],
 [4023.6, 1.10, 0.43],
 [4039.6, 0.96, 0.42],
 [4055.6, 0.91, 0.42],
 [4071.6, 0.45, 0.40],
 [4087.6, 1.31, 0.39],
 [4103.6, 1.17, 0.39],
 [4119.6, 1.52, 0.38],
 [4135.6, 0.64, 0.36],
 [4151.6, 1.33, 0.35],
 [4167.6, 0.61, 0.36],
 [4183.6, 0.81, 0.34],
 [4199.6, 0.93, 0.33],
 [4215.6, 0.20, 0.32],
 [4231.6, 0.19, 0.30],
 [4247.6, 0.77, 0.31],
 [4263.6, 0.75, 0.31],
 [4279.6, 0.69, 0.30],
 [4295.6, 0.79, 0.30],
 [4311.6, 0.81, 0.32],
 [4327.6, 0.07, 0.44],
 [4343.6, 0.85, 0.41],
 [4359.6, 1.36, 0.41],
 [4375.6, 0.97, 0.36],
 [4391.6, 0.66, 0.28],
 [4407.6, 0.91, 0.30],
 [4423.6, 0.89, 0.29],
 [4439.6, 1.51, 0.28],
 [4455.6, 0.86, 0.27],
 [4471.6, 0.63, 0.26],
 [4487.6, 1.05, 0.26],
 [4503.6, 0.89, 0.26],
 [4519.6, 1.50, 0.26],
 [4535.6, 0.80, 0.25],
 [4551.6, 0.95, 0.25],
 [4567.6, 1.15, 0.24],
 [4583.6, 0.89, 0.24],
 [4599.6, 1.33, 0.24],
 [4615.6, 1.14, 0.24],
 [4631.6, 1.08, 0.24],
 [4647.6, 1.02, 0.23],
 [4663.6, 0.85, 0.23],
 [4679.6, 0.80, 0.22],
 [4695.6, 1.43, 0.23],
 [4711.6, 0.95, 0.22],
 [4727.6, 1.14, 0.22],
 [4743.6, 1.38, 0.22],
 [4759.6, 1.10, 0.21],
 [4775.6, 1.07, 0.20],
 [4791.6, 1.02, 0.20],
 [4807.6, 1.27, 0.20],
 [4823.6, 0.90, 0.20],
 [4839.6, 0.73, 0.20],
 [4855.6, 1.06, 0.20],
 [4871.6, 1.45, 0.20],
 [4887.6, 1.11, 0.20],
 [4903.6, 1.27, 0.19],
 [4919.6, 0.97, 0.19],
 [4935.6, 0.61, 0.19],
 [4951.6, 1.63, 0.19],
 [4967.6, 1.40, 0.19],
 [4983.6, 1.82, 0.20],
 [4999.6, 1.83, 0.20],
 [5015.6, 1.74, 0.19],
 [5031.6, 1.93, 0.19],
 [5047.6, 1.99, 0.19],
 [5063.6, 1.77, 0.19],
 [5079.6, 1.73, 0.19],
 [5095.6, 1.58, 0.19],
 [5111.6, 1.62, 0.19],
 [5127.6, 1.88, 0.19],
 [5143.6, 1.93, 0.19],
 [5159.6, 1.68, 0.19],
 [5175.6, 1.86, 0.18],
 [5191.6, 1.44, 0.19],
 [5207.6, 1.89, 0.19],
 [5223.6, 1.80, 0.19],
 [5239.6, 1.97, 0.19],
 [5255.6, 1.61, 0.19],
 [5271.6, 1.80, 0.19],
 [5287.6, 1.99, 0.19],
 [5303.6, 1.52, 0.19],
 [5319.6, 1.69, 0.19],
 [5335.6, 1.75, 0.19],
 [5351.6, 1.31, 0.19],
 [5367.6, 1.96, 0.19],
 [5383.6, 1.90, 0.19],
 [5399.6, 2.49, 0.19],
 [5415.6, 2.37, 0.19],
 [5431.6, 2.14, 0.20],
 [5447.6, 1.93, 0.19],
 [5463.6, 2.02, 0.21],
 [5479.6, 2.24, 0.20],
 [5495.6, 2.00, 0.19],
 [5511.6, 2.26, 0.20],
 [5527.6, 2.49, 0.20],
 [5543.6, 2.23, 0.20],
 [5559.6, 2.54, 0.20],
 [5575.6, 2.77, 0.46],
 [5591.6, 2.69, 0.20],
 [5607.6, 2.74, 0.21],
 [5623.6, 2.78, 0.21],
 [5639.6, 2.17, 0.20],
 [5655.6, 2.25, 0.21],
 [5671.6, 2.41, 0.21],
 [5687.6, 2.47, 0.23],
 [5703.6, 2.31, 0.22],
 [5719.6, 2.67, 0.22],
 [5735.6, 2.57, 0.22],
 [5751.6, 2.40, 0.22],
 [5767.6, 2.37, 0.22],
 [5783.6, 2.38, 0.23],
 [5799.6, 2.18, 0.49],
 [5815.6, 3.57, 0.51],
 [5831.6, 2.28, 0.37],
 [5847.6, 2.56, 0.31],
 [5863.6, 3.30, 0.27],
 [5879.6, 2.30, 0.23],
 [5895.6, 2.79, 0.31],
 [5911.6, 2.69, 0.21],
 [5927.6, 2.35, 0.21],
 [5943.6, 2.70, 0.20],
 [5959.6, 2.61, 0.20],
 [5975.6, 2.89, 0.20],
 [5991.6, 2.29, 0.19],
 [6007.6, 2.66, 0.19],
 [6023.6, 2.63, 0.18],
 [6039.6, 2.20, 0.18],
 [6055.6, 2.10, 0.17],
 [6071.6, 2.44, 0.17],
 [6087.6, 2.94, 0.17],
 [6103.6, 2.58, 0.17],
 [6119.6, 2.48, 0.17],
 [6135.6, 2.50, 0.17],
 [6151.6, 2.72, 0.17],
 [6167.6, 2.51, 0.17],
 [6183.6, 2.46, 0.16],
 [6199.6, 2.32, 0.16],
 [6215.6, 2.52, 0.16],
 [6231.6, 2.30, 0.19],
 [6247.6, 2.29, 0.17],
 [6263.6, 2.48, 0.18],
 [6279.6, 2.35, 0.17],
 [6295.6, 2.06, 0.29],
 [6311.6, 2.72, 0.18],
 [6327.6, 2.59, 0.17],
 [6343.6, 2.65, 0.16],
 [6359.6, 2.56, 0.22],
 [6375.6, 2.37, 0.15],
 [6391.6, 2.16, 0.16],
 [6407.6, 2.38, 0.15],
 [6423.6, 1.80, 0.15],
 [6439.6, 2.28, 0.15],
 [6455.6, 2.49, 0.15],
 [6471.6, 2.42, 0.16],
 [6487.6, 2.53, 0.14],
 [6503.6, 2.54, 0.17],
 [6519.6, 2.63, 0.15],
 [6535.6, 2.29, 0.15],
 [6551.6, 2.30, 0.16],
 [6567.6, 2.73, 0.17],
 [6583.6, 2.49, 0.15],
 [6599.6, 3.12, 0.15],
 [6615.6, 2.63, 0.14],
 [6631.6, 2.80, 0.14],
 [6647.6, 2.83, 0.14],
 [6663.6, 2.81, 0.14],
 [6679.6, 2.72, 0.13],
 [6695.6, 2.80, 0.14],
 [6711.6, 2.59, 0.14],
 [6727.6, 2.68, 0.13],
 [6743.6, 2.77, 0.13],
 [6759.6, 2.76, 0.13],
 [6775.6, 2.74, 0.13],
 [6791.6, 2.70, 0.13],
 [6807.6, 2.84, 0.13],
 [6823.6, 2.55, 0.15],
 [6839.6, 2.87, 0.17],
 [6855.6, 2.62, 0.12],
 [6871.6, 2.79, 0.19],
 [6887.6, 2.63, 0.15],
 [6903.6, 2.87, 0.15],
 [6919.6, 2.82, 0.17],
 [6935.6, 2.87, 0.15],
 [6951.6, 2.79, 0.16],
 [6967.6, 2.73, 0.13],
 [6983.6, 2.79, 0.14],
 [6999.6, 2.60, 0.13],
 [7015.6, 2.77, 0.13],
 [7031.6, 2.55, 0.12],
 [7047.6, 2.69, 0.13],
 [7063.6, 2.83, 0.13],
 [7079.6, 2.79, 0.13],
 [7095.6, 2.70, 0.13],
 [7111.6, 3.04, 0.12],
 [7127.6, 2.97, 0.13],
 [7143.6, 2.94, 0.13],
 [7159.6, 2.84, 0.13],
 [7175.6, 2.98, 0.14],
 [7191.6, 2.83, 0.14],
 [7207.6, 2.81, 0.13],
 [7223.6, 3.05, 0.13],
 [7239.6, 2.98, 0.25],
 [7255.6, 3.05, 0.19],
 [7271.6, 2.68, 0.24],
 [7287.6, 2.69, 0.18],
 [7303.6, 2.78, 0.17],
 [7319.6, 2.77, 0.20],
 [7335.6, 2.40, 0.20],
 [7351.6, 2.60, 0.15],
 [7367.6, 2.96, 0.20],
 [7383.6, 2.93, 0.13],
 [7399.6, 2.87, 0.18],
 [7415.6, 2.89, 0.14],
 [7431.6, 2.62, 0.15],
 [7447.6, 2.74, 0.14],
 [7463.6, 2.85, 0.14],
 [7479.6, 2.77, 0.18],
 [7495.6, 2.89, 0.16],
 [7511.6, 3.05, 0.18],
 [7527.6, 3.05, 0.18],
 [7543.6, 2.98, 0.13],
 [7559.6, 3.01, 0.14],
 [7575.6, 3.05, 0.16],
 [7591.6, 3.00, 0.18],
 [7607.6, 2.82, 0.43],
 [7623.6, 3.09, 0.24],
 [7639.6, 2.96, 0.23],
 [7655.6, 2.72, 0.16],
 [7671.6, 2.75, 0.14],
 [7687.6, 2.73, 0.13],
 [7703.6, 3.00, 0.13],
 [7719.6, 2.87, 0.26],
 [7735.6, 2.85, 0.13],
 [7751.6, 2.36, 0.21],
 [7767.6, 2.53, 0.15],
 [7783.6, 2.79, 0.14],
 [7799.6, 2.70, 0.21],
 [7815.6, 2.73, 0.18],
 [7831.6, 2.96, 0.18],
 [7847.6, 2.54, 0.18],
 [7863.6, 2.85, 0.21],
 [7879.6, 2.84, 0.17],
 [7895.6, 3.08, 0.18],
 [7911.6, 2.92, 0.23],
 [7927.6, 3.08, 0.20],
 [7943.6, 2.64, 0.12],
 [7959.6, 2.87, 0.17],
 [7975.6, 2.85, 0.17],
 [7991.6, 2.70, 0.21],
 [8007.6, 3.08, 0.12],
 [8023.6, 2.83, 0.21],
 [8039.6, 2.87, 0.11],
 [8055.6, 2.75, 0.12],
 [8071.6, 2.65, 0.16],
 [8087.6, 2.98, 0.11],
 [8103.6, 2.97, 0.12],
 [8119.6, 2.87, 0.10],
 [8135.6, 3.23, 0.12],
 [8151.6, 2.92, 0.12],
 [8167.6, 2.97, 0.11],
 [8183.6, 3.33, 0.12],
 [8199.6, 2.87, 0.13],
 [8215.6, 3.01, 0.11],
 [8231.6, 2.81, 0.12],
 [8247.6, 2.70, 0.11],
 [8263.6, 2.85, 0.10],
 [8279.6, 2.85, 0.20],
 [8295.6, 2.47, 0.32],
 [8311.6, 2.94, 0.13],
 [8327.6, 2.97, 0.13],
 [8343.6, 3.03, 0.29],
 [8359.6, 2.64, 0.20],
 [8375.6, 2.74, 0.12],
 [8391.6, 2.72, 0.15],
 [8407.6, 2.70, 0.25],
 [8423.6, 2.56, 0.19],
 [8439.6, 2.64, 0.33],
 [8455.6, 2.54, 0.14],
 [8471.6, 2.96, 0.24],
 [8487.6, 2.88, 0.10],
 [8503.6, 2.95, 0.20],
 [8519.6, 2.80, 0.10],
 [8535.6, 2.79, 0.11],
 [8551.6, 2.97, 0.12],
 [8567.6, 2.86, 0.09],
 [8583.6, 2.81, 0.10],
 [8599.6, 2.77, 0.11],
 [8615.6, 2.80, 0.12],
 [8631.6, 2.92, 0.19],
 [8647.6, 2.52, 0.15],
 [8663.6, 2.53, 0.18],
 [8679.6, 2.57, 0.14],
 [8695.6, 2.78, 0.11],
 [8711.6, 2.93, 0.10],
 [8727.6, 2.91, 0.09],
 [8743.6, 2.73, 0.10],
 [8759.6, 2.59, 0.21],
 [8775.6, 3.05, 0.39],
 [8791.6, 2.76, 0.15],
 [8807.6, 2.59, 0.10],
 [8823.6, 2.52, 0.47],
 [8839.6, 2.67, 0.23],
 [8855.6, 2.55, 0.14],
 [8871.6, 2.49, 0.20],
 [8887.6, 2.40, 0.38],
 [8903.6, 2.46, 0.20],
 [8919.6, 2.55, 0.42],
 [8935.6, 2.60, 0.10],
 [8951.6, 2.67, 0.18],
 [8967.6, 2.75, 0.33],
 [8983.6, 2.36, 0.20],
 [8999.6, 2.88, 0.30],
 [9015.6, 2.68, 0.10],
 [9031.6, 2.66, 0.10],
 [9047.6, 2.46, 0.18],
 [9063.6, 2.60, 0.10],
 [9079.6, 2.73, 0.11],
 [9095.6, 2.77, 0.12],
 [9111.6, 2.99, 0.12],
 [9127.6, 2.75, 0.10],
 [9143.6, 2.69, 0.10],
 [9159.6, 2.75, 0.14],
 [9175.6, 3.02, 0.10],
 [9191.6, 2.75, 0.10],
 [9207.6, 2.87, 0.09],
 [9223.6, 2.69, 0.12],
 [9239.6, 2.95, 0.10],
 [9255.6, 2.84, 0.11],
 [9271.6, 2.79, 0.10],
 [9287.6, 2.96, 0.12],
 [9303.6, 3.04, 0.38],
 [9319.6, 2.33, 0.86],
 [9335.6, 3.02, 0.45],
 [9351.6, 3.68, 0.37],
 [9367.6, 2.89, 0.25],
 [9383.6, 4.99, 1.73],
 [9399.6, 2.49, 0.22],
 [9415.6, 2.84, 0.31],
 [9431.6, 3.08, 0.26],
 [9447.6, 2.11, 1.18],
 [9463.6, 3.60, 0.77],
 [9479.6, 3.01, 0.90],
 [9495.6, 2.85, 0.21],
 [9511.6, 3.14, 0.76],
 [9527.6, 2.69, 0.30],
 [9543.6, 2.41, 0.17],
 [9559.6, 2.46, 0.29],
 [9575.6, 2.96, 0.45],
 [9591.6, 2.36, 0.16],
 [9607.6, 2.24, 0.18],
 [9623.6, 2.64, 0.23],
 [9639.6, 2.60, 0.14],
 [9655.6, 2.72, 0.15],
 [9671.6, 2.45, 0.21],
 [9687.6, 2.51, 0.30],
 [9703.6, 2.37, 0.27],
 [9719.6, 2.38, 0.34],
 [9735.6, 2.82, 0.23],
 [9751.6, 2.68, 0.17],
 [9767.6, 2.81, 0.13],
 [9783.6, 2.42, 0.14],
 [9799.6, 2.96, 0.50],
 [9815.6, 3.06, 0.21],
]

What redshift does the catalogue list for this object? 0.24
